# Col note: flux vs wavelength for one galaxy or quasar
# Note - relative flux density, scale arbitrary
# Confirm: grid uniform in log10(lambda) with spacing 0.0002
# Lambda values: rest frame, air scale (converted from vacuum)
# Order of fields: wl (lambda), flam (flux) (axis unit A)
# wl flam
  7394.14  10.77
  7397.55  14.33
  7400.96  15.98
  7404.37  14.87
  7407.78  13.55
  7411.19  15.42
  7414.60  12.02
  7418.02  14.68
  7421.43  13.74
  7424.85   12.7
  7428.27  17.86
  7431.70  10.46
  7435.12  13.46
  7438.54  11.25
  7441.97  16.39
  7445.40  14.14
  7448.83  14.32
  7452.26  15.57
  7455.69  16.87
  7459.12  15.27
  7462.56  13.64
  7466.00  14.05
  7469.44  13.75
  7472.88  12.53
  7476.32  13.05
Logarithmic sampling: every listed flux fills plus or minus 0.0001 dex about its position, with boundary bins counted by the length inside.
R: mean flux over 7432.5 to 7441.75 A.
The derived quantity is 12.8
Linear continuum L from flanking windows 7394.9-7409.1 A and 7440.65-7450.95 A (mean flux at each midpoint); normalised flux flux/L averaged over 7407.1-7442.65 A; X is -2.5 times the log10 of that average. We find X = 0.08 mag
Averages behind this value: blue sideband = 14.4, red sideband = 14.9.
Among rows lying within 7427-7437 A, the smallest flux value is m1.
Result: 10.46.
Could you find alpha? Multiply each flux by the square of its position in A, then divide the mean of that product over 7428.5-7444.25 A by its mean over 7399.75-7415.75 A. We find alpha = 0.94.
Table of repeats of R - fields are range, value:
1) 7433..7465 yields 14.5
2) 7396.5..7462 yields 14.4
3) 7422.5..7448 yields 13.8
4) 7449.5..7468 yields 15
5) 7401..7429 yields 14.3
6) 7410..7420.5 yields 14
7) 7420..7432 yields 14.1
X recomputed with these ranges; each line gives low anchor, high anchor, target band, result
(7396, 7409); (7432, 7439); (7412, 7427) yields -0.012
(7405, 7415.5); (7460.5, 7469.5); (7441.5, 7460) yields -0.111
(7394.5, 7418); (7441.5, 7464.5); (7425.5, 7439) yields 0.099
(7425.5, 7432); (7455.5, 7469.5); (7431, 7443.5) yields 0.128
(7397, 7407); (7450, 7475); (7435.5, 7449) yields 0.055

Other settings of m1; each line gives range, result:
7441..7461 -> 14.14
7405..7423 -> 12.02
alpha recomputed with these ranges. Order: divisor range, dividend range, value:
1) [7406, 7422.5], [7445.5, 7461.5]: 1.11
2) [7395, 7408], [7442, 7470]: 1.03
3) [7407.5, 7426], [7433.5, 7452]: 1.03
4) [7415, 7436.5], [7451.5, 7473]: 1.08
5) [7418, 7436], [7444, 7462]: 1.11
